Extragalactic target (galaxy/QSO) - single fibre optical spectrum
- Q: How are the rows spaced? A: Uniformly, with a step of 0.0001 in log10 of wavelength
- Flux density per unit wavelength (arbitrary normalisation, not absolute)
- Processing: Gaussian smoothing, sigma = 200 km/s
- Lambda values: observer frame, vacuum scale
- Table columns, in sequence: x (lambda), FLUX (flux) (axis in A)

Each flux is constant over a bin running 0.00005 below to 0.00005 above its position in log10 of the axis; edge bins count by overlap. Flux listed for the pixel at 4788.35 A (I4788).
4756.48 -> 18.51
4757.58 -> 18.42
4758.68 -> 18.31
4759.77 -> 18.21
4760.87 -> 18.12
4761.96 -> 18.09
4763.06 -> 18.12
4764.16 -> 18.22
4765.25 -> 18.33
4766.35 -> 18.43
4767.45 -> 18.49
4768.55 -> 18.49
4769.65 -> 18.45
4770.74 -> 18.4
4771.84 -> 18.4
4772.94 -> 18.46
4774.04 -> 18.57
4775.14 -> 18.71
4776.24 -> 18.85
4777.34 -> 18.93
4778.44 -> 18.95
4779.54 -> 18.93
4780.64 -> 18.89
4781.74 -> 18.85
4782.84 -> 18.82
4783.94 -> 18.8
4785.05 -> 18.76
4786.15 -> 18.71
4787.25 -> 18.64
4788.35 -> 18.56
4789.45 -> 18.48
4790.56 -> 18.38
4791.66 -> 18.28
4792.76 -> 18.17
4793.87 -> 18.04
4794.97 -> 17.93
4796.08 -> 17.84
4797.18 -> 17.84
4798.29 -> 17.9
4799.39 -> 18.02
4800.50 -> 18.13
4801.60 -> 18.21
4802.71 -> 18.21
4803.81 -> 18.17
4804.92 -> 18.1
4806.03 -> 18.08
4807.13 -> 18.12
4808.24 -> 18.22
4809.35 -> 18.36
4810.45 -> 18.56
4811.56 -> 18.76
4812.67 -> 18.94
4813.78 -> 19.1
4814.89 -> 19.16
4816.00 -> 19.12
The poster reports 18.56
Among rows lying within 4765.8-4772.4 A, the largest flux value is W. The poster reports 18.49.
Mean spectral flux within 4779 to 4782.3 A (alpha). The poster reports 18.9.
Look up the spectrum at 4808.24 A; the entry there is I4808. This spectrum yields 18.22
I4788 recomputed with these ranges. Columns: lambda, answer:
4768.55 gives 18.49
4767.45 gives 18.49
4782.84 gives 18.82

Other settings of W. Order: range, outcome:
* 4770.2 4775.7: 18.71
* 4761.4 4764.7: 18.22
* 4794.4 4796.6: 17.93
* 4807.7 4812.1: 18.76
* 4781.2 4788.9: 18.85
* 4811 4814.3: 19.1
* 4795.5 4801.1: 18.13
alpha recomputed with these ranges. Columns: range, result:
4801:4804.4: 18.2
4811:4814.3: 18.9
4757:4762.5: 18.2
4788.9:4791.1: 18.4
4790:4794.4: 18.2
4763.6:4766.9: 18.3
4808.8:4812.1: 18.6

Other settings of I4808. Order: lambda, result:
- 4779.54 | 18.93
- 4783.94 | 18.8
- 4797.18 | 17.84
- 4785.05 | 18.76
